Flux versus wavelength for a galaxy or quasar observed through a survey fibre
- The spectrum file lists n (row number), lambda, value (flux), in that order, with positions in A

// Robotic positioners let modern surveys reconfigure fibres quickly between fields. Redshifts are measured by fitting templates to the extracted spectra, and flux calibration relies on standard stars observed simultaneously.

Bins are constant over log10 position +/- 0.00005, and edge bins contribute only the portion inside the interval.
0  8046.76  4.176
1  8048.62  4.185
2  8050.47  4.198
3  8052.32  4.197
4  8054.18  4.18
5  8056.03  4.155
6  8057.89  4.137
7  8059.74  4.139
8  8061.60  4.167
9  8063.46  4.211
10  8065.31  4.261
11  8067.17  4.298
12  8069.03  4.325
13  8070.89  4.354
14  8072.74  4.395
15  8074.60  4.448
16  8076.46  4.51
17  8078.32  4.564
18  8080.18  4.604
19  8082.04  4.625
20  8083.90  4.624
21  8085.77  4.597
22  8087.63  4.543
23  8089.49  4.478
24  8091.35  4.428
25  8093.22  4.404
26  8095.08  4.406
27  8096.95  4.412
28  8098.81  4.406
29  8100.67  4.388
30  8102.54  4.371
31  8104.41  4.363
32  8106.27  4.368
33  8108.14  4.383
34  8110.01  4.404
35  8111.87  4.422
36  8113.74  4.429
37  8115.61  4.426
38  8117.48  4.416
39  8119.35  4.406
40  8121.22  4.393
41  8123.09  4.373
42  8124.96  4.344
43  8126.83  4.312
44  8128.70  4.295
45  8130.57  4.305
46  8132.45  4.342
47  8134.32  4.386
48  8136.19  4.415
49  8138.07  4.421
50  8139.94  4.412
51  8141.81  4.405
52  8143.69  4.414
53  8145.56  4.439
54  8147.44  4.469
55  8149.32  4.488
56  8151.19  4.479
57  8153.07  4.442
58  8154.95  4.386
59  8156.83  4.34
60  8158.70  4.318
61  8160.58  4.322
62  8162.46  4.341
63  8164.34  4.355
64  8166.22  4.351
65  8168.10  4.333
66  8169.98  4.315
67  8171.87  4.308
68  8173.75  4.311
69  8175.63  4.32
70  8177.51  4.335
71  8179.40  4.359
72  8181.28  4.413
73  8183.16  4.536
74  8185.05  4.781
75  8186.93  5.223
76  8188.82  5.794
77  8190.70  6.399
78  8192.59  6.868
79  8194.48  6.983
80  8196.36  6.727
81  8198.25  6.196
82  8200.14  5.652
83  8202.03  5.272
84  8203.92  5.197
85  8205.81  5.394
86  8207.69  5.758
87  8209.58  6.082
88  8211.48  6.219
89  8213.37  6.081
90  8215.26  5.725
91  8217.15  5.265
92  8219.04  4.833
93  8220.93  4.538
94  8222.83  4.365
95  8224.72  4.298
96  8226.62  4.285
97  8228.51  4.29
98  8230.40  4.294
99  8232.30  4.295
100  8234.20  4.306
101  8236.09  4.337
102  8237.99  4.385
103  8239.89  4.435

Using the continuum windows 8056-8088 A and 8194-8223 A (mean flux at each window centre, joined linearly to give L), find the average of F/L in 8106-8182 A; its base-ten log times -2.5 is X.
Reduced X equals 0.15 mag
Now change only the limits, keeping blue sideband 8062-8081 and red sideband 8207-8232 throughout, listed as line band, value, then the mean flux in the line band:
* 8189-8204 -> -0.24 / 6.2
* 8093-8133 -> 0.05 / 4.38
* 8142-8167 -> 0.09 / 4.4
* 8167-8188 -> 0.09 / 4.48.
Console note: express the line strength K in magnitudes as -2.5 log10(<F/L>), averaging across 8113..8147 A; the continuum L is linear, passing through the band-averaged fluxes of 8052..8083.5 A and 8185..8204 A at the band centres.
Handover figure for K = 0.175 mag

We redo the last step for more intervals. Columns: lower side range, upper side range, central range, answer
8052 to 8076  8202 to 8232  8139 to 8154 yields 0.06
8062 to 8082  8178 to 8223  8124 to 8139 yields 0.13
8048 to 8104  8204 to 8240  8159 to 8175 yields 0.09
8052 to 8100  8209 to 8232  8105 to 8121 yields 0.03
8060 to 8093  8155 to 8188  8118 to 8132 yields 0.02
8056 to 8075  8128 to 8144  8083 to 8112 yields -0.03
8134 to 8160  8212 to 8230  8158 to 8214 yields -0.11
